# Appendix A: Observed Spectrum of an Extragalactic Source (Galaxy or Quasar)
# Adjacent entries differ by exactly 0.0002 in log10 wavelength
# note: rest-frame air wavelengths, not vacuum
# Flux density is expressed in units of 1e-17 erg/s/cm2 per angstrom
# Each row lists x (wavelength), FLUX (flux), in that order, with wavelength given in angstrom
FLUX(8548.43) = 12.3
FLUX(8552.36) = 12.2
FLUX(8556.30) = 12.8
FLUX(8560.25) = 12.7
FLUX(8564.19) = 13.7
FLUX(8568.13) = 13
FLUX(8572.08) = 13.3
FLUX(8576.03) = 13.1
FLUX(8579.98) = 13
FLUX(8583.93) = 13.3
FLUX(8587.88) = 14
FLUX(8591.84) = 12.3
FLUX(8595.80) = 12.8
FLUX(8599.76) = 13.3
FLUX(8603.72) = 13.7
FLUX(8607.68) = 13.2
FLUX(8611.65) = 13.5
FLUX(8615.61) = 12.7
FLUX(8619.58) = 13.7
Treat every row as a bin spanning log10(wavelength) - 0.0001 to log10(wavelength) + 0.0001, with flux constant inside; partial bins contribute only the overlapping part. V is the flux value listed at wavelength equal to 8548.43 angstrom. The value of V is 12.3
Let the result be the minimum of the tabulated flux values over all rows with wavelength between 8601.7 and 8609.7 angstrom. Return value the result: 13.2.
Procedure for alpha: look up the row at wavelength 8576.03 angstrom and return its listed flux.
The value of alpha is 13.1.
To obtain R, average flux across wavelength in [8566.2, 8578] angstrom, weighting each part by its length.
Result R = 13.1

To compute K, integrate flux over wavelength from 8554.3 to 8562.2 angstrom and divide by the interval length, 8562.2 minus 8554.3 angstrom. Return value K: 12.7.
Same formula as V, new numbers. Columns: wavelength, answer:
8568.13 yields 13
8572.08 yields 13.3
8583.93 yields 13.3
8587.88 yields 14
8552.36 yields 12.2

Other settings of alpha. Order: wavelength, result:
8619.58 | 13.7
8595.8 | 12.8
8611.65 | 13.5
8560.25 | 12.7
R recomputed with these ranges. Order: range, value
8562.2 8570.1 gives 13.4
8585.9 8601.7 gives 13.1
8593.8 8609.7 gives 13.2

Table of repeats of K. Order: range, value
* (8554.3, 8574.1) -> 13.1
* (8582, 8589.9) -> 13.6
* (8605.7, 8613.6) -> 13.3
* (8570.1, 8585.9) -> 13.2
